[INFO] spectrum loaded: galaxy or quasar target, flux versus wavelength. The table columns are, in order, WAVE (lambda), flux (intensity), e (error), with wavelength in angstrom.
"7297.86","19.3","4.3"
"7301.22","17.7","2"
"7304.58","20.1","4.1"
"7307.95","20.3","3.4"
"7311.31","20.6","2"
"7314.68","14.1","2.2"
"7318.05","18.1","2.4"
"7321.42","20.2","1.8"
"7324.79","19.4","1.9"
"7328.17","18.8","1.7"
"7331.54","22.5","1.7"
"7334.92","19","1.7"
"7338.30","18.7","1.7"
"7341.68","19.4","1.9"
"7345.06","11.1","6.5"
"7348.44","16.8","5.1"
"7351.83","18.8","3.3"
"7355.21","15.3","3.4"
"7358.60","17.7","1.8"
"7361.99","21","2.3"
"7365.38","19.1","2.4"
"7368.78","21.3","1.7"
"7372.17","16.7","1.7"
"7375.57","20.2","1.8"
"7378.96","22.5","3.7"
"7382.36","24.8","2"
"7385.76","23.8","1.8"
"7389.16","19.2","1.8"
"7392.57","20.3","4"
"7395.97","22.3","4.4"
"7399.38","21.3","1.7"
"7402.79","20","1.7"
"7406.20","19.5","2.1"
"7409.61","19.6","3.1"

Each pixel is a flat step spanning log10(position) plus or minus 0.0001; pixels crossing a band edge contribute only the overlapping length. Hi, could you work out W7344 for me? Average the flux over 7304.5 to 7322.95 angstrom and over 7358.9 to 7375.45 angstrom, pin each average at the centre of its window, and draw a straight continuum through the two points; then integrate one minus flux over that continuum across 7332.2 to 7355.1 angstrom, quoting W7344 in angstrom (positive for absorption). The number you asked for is 2.1 angstrom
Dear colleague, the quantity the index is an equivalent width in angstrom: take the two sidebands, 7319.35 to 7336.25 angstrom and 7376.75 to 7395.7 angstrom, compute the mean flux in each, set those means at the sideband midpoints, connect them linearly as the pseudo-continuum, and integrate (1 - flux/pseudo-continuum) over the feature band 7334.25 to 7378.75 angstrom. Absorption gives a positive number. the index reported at 5.9 angstrom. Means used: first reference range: 20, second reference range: 22.1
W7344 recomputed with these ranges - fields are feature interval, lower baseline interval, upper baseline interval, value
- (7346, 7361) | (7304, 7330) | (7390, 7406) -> 2.1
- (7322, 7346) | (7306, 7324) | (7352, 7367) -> -0.2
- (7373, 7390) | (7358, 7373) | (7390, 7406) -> -1.6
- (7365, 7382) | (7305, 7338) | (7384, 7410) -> -0.1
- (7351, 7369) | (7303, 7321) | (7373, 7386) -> 2.2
